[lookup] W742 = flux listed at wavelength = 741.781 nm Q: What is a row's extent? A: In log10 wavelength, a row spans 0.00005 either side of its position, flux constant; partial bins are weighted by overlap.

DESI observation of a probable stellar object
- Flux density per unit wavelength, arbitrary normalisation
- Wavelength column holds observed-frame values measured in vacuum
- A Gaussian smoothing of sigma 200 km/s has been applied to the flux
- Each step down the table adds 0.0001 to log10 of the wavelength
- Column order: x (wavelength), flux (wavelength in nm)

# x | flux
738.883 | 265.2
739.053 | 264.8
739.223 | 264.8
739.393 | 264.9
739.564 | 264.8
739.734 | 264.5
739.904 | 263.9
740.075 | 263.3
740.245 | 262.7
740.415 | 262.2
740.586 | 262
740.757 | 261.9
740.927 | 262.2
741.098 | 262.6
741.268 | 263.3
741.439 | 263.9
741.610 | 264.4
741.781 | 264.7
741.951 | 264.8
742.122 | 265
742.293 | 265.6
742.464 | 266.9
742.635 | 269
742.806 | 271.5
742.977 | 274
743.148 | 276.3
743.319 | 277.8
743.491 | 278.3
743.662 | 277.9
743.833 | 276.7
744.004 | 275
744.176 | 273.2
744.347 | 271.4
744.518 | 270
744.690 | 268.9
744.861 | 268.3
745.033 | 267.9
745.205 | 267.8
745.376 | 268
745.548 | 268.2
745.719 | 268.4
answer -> 264.7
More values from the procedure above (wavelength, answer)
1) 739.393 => 264.9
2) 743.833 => 276.7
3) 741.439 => 263.9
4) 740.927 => 262.2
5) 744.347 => 271.4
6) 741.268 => 263.3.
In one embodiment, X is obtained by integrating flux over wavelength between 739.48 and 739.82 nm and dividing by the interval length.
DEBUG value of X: 265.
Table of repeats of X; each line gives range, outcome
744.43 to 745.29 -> 268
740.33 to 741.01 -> 262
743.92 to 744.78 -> 272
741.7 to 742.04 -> 265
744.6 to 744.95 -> 268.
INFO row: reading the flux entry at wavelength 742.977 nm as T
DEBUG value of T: 274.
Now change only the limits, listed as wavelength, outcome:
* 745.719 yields 268.4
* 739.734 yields 264.5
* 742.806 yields 271.5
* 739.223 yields 264.8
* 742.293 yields 265.6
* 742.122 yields 265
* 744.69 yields 268.9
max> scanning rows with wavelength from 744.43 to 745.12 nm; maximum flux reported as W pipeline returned 270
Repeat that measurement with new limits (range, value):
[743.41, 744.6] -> 278.3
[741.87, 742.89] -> 271.5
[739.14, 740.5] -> 264.9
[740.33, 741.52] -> 263.9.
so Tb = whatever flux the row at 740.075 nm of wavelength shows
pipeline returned 263.3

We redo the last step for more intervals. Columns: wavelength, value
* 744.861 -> 268.3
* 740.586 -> 262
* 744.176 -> 273.2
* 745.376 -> 268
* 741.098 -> 262.6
